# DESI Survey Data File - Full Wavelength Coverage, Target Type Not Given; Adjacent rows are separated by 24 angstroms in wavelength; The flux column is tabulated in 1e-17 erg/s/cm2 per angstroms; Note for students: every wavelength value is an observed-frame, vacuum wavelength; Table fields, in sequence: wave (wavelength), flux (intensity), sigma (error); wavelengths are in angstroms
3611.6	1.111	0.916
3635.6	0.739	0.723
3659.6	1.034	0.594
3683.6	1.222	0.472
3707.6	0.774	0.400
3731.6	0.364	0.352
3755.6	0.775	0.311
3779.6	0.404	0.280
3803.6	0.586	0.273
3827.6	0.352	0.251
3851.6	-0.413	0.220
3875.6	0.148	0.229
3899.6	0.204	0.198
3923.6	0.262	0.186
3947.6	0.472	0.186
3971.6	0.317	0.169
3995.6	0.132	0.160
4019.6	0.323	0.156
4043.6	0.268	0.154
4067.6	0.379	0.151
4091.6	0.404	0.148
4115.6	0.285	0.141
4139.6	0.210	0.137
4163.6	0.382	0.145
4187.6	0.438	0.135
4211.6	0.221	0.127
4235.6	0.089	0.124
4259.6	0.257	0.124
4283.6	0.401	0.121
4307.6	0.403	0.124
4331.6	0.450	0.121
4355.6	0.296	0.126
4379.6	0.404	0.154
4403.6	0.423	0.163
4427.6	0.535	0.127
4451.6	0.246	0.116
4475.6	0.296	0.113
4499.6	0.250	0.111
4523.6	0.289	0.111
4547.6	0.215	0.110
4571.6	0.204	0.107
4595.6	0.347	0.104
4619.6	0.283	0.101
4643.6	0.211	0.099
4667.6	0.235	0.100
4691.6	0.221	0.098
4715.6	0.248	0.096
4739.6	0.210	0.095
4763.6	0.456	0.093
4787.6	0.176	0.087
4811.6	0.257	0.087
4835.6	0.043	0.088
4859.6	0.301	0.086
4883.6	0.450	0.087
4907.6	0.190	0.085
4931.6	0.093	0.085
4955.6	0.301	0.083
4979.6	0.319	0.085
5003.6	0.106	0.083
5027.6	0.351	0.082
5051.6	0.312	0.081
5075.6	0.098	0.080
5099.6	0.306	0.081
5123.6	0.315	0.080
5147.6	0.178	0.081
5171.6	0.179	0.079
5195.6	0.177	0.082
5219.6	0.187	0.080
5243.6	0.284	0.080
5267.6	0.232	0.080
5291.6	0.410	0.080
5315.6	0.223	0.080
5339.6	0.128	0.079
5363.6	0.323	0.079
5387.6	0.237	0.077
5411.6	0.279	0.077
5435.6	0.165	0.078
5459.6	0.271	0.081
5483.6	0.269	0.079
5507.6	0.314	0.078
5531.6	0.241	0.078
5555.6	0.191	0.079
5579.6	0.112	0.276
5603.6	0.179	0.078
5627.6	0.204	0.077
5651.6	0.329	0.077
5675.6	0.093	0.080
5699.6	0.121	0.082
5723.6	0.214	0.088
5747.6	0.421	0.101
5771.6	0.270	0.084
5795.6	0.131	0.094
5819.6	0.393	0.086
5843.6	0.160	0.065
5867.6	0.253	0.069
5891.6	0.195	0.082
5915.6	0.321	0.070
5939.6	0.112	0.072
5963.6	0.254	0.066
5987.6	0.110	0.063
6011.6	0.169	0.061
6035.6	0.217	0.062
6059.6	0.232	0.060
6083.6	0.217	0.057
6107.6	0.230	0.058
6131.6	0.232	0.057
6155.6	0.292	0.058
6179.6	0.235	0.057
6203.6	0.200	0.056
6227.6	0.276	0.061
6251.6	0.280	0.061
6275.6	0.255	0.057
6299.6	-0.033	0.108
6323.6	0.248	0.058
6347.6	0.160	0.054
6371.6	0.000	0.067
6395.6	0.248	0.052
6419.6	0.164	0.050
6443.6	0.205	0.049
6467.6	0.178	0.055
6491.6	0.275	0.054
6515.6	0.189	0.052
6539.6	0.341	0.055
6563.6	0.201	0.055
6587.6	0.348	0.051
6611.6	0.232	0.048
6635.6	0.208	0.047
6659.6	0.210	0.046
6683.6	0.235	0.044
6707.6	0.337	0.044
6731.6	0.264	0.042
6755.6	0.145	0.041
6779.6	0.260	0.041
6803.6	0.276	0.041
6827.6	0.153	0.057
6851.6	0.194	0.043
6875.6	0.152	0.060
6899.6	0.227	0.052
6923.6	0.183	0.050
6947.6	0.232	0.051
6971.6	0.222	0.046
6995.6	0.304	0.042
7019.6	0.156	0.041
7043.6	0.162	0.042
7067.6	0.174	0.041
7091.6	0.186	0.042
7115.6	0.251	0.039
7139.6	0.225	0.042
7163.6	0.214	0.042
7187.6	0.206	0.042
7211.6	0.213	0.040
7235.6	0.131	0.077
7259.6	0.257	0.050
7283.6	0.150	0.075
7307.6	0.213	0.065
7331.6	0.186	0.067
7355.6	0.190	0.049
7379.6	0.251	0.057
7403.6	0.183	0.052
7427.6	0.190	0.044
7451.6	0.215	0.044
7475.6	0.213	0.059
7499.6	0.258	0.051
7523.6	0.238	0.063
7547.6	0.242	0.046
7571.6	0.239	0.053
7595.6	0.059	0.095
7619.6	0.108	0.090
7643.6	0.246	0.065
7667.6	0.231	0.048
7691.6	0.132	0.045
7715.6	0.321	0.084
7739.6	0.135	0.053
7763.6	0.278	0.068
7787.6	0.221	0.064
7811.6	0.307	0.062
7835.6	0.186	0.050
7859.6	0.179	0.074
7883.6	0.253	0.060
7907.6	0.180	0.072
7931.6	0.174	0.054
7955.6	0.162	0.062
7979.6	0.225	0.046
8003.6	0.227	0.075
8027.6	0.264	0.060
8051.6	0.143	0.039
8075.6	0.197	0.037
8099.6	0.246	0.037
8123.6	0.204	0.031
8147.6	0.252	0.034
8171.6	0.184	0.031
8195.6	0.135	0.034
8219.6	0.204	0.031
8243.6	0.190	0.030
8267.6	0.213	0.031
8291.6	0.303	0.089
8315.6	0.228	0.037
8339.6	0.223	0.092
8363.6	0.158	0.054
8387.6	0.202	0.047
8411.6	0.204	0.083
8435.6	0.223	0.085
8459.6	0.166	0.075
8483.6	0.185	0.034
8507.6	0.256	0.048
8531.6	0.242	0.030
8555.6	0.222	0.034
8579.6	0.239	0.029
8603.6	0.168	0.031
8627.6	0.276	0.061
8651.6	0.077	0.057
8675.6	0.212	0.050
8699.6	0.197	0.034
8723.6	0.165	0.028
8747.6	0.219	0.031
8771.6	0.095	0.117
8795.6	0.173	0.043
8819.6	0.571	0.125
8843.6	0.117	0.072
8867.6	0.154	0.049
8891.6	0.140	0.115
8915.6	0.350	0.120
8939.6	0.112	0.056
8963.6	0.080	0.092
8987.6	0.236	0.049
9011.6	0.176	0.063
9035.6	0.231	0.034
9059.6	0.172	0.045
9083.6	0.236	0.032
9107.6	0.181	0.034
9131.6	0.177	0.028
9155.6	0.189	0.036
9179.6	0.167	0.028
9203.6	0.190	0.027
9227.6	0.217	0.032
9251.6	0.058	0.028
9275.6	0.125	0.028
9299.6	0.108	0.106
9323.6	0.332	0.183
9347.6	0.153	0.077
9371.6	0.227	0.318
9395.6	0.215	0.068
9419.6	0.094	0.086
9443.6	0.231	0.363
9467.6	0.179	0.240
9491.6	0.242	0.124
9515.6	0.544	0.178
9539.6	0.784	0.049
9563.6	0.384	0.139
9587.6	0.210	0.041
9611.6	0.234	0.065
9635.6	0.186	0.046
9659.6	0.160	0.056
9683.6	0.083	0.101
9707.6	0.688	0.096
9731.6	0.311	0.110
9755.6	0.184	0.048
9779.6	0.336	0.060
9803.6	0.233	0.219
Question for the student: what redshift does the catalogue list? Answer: 1.557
